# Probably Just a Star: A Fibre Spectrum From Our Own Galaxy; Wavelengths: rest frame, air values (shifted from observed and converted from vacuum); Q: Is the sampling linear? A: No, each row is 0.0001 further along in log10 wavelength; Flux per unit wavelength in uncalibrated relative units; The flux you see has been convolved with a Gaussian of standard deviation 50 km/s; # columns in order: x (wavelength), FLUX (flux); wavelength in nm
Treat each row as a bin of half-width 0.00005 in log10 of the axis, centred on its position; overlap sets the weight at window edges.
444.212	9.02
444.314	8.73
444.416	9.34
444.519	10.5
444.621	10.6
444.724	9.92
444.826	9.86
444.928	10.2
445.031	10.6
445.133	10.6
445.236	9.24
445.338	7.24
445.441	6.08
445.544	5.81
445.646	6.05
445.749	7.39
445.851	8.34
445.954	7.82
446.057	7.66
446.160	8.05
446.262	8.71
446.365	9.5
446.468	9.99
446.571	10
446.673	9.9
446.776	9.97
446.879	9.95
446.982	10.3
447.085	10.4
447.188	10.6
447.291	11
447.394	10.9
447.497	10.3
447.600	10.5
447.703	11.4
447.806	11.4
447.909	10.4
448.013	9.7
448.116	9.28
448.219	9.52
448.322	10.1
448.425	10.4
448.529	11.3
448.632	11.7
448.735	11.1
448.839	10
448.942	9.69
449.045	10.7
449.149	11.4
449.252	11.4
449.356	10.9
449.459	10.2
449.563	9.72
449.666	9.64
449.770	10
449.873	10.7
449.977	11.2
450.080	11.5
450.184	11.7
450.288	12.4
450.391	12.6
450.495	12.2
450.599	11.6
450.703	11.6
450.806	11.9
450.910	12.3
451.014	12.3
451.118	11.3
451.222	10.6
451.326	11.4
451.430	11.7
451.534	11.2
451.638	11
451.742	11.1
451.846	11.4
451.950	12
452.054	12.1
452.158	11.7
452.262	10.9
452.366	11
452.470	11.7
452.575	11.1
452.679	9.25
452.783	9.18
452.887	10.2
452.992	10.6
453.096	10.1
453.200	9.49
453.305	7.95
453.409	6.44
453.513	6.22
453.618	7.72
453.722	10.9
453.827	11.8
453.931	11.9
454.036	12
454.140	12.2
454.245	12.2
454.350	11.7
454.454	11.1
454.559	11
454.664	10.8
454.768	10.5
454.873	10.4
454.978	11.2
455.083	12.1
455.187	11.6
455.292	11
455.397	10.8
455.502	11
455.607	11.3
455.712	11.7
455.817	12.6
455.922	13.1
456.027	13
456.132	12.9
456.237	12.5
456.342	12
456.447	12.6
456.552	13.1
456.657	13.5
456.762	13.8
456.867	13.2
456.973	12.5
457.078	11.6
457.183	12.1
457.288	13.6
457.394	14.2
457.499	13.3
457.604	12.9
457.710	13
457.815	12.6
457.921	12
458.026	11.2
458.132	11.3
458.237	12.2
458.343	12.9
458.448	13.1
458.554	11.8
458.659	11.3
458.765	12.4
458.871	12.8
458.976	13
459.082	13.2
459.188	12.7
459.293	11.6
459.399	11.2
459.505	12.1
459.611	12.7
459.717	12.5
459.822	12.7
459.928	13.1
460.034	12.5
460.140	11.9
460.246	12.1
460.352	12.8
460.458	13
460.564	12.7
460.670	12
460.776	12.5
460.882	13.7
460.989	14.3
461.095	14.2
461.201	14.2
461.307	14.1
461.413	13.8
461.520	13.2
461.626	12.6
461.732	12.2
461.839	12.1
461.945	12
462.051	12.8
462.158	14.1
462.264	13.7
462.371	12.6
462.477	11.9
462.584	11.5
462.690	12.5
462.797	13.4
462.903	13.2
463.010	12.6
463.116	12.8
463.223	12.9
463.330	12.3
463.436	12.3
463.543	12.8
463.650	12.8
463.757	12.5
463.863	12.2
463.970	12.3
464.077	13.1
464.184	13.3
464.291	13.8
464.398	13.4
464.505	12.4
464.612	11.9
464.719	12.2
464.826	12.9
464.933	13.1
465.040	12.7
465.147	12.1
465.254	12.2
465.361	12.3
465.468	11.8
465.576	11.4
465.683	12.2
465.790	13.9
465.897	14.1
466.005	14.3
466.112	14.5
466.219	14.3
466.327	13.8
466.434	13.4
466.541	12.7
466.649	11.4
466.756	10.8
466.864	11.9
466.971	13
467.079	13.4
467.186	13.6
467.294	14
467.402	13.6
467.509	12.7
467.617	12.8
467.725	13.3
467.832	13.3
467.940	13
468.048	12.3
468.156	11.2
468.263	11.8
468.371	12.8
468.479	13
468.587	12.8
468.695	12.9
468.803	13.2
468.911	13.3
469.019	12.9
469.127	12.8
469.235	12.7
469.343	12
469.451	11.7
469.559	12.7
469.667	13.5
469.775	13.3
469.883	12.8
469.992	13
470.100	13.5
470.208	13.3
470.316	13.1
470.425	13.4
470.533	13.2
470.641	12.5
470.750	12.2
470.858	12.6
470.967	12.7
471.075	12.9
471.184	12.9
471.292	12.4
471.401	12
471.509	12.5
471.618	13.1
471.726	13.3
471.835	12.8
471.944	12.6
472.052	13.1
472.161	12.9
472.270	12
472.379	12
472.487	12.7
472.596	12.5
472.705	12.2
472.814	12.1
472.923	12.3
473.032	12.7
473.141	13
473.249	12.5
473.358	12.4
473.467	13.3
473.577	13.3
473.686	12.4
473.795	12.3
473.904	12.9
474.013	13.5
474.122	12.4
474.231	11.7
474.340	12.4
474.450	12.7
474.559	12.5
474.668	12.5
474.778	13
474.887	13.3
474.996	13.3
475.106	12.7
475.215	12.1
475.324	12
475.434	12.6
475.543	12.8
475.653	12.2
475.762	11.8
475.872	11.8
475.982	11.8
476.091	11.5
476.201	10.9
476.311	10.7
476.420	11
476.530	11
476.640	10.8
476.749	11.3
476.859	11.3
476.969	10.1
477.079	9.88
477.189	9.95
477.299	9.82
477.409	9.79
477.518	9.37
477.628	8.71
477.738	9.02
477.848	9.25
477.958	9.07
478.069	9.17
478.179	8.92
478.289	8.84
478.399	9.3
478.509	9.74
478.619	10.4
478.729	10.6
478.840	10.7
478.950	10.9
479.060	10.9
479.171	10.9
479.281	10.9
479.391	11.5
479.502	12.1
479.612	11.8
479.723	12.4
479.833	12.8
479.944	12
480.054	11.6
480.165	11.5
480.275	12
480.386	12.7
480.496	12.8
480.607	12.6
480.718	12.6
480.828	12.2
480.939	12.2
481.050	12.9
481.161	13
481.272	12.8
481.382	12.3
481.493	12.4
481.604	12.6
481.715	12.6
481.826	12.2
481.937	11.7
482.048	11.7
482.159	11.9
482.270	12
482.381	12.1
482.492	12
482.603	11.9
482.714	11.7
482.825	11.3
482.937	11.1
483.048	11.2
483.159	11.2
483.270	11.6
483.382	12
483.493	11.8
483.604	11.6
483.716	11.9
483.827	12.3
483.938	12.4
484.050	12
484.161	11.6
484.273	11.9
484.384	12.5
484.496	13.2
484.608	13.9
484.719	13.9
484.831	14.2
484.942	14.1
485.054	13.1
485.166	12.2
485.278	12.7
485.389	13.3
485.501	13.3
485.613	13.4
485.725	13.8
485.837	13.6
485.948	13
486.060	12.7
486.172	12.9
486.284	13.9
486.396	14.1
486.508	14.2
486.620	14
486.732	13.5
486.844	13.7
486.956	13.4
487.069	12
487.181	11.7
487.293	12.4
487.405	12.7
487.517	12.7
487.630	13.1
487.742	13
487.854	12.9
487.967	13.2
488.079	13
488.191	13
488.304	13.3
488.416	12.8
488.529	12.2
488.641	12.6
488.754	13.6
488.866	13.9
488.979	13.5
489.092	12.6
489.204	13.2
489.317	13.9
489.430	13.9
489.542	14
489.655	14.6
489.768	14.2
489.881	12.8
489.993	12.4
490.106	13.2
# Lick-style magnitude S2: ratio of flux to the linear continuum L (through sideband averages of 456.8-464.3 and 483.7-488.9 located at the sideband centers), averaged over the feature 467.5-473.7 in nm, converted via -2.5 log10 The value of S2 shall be 0.009 mag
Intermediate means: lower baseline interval 12.7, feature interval 12.7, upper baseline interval 13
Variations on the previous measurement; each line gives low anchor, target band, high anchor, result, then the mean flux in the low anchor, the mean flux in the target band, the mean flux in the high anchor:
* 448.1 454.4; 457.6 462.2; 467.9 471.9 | -0.08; 10.8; 12.7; 12.8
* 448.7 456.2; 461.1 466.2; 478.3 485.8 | -0.13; 11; 12.9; 12.1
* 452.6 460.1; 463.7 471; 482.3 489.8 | -0.06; 11.7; 12.8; 12.9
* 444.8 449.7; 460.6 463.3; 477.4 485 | -0.23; 9.73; 13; 11.6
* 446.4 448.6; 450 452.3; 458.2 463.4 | -0.06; 10.4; 11.7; 12.7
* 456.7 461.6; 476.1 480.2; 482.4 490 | 0.22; 12.7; 10.5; 12.9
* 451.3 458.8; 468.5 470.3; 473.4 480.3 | -0.14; 11.5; 12.9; 11.3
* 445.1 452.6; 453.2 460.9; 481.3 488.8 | -0.10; 10.4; 11.9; 12.7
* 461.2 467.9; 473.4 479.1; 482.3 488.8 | 0.14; 12.9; 11.2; 12.7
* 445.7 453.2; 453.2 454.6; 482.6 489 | 0.07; 10.6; 10.2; 12.8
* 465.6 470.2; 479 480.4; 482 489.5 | 0.10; 13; 11.7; 12.8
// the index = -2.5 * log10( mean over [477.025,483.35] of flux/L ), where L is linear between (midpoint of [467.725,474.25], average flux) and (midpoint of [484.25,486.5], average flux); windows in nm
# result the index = 0.17 mag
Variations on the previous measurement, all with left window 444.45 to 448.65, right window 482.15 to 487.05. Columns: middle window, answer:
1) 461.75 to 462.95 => -0.17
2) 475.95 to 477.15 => 0.11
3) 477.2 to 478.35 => 0.30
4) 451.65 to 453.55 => -0.01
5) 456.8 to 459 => -0.19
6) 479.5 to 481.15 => 0.00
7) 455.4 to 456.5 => -0.18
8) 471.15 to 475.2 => -0.08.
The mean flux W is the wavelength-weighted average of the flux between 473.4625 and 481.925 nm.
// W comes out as 11.5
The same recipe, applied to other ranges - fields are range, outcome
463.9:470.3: 12.9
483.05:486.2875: 12.7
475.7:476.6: 11.3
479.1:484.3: 12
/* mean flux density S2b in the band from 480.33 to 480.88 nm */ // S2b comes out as 12.6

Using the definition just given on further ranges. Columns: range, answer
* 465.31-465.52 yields 12.1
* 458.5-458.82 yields 11.8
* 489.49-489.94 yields 13.9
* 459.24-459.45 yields 11.4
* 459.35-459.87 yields 12.3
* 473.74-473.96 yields 12.6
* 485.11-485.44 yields 12.7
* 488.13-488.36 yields 13.1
